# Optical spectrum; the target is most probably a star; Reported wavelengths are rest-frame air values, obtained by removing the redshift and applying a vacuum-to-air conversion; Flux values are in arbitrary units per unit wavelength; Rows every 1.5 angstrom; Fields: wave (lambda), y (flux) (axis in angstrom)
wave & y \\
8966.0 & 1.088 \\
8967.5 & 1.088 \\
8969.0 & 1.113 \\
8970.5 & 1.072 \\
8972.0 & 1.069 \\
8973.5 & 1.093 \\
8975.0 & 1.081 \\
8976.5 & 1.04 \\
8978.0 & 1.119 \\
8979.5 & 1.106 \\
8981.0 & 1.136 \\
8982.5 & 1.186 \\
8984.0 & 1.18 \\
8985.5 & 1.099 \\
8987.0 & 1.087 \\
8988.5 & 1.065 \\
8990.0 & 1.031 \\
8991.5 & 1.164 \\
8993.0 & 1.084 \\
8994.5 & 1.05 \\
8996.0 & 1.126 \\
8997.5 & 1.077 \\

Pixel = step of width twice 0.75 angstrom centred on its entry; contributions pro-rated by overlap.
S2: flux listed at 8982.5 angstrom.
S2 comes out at 1.186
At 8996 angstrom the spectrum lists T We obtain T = 1.126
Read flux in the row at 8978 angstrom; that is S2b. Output 1.119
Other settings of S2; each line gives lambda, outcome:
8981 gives 1.136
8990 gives 1.031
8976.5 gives 1.04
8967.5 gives 1.088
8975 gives 1.081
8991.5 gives 1.164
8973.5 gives 1.093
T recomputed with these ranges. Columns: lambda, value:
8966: 1.088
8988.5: 1.065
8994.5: 1.05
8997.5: 1.077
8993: 1.084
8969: 1.113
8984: 1.18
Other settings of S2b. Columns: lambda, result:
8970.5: 1.072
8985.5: 1.099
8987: 1.087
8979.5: 1.106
